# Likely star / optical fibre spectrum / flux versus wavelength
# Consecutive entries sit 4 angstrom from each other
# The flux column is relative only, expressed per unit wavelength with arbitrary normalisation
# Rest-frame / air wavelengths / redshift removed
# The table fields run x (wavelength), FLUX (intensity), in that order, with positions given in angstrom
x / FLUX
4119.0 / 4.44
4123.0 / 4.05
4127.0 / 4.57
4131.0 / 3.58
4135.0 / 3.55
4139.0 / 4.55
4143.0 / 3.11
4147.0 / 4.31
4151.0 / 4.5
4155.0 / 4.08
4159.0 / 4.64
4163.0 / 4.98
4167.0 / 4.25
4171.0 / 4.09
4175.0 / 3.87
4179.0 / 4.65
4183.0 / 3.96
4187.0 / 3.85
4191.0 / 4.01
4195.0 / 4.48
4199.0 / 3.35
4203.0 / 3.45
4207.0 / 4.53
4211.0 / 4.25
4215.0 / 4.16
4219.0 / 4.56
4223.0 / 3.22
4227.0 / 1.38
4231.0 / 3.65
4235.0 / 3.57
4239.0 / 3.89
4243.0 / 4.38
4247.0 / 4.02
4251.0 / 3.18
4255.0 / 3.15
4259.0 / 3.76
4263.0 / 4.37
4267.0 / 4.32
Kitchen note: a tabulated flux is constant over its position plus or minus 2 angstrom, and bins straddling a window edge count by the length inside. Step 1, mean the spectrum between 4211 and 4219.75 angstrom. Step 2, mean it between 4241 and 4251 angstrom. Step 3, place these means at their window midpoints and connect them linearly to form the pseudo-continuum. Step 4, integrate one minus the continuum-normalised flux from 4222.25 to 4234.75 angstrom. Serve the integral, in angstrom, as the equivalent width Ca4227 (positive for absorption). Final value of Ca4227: 4.0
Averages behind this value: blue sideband 4.31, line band 2.82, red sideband 4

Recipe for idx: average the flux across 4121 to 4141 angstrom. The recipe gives 4.06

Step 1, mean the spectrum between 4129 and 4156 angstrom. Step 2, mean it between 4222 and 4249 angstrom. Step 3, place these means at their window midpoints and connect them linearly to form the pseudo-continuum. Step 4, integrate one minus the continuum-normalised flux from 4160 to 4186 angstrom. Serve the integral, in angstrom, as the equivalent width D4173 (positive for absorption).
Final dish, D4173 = -3.5 angstrom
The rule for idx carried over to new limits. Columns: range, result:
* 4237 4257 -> 3.72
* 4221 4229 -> 2.3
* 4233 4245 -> 3.95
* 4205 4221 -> 4.38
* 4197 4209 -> 3.78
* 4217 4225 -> 3.89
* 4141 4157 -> 4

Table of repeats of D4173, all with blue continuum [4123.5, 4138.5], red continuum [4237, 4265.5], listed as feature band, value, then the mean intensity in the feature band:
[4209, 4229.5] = 1.88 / 3.52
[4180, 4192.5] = -0.26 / 3.99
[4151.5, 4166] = -2.18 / 4.54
